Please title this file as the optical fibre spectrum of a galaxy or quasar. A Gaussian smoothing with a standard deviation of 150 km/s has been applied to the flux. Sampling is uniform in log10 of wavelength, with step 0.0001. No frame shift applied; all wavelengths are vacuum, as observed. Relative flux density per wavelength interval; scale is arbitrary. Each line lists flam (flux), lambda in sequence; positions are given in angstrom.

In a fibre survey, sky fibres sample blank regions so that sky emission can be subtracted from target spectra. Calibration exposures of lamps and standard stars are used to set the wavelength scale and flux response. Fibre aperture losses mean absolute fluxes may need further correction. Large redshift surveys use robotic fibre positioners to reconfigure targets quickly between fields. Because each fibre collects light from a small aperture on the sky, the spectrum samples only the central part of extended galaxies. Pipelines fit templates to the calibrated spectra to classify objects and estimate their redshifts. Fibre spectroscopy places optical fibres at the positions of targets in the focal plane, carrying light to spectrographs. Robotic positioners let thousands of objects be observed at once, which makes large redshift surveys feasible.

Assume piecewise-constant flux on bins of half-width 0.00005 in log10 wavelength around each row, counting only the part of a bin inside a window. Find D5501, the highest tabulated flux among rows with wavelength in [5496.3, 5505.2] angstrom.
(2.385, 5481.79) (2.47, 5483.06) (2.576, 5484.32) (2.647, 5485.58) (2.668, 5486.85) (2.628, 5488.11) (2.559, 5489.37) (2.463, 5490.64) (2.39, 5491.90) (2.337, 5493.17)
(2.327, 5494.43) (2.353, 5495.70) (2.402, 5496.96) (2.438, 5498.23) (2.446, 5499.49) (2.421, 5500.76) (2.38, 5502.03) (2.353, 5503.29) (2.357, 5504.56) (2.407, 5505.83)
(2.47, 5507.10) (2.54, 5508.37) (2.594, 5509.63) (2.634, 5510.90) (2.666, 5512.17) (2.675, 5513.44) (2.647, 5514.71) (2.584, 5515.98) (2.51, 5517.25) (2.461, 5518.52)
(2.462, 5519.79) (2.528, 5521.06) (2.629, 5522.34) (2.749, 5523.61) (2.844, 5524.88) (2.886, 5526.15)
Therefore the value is 2.446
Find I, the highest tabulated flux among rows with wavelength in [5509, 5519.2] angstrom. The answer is 2.675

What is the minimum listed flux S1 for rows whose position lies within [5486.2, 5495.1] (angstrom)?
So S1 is 2.327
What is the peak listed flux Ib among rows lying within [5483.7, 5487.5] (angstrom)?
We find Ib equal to 2.668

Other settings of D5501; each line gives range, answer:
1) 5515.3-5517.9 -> 2.584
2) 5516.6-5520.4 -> 2.51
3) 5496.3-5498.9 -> 2.438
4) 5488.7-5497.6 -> 2.559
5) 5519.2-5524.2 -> 2.749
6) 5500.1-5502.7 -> 2.421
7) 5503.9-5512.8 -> 2.666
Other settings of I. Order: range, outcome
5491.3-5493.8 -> 2.39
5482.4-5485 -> 2.576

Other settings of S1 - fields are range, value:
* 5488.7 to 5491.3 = 2.463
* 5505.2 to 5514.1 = 2.407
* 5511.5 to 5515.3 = 2.647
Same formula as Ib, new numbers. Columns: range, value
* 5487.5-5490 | 2.628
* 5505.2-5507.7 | 2.47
